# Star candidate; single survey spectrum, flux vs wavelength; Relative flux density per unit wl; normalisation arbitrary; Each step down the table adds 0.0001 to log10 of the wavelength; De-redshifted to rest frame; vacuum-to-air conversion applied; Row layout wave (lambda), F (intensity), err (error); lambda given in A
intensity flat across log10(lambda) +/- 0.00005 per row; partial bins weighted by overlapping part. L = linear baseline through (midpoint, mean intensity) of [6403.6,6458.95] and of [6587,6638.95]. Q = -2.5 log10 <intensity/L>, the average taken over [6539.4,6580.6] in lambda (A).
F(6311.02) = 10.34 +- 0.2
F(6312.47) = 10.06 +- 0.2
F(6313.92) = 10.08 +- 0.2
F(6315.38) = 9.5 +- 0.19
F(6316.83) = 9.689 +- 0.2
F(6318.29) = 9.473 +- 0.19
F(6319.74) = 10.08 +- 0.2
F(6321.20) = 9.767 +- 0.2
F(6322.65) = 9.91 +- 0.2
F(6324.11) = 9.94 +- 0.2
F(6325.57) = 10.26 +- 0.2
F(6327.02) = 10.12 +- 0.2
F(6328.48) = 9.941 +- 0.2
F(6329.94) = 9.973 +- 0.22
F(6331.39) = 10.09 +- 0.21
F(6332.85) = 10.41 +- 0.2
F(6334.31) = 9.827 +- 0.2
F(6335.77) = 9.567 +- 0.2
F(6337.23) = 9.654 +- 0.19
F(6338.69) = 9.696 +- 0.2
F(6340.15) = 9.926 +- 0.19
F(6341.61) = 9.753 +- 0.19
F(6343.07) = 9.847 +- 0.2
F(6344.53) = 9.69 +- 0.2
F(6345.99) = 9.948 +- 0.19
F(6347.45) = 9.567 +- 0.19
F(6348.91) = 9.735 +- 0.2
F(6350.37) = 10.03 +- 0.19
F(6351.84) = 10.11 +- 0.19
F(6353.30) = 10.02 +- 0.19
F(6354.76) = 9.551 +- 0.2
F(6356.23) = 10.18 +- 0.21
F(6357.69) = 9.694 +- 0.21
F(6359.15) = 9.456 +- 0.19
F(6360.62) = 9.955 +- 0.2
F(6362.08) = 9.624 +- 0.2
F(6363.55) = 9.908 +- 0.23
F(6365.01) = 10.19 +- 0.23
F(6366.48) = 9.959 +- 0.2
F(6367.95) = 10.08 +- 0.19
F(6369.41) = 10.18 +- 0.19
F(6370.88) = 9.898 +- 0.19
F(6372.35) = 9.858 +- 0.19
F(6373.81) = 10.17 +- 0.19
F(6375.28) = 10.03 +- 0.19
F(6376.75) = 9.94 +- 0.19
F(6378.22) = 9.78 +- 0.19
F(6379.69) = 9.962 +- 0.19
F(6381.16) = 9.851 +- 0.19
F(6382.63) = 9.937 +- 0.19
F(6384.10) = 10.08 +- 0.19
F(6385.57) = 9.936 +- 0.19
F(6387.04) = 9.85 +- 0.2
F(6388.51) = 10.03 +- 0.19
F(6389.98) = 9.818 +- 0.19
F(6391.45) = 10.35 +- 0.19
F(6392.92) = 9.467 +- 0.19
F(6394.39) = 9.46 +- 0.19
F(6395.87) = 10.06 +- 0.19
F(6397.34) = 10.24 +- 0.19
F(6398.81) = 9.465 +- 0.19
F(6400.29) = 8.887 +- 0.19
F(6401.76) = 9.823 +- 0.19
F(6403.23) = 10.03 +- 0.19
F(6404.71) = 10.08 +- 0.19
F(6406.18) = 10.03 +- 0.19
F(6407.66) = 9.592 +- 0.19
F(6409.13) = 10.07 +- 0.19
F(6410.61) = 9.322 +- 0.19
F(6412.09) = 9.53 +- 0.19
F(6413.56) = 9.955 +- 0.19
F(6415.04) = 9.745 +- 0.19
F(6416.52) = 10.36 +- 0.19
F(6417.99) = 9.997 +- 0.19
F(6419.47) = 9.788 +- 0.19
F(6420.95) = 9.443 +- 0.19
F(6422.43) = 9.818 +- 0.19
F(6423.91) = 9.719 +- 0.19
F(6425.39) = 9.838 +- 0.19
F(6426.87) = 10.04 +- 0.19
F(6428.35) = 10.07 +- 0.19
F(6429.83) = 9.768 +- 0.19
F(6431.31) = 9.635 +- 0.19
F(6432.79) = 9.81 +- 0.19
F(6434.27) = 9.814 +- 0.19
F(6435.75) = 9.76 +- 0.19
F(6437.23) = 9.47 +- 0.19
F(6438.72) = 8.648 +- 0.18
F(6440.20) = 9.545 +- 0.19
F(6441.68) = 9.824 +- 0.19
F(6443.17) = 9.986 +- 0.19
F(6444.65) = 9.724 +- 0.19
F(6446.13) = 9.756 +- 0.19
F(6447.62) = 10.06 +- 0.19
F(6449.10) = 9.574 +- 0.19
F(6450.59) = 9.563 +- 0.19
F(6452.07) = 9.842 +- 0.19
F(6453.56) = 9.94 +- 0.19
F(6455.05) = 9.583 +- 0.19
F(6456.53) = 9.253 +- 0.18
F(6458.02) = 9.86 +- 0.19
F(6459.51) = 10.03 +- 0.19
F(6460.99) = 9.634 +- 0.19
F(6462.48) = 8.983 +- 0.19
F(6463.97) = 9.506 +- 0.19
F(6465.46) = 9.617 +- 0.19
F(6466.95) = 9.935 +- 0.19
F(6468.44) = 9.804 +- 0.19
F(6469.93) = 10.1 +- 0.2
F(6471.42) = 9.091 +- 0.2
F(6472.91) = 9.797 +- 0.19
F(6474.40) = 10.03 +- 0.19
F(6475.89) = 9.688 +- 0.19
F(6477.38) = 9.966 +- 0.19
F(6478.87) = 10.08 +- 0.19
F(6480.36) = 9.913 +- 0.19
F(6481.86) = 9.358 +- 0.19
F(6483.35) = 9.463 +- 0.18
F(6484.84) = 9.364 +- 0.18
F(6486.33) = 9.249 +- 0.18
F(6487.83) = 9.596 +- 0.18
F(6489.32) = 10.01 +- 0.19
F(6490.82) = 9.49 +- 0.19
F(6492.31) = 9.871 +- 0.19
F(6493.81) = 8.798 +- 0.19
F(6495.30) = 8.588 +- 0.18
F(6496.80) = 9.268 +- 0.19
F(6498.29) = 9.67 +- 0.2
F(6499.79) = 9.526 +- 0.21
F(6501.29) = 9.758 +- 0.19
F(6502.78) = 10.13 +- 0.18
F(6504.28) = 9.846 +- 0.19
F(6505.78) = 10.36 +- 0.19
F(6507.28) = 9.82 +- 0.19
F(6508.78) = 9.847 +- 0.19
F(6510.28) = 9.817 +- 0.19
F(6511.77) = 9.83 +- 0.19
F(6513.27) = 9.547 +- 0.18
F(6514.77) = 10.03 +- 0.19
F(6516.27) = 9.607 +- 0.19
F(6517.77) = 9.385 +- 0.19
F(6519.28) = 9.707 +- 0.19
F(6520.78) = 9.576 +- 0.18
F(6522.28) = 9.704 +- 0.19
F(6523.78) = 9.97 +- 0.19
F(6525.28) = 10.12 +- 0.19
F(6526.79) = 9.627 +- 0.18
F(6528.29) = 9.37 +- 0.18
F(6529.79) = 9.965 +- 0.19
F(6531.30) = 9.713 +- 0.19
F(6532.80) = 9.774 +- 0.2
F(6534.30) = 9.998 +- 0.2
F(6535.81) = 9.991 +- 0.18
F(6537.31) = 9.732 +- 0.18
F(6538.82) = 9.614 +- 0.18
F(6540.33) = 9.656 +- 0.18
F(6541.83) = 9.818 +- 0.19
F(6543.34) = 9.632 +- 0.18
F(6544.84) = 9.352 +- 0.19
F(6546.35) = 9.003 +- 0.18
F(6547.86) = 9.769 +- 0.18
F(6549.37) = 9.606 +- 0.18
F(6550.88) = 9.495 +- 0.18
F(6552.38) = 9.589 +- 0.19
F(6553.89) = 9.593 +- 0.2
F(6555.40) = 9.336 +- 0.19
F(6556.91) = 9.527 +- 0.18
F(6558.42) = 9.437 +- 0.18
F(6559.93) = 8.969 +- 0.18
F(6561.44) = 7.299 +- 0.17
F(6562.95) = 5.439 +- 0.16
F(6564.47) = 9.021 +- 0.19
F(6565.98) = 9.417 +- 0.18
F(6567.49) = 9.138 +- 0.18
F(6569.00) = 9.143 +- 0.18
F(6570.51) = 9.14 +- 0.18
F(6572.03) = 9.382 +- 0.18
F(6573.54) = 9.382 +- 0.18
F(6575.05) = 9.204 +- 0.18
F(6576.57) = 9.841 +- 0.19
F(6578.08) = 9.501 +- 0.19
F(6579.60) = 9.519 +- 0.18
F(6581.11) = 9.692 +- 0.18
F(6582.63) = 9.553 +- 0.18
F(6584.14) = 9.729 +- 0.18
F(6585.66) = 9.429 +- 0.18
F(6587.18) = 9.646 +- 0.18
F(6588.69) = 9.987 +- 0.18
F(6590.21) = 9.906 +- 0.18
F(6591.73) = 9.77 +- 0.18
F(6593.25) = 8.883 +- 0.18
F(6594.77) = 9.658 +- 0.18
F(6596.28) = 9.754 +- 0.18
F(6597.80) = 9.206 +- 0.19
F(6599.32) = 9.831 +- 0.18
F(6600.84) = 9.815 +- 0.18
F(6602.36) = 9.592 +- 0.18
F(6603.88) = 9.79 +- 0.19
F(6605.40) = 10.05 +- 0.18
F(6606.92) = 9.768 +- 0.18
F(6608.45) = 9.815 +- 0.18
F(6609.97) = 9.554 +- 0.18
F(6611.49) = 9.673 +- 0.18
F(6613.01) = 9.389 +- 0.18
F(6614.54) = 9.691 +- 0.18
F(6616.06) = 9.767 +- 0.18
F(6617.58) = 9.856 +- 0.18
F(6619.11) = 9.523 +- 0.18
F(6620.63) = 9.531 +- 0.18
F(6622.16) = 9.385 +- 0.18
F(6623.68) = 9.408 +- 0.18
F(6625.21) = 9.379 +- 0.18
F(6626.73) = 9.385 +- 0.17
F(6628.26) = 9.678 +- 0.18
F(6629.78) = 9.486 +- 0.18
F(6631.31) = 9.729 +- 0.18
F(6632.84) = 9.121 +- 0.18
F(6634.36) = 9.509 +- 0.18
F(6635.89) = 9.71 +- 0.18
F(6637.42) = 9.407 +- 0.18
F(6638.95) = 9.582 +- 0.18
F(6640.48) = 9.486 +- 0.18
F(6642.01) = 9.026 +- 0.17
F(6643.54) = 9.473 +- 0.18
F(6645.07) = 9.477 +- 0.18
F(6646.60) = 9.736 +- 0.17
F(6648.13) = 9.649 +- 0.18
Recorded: 0.05 mag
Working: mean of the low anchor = 9.75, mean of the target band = 9.2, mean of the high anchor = 9.61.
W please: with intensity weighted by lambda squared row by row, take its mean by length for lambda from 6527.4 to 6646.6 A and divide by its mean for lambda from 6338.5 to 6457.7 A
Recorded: 1.0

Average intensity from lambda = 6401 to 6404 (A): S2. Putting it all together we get 9.93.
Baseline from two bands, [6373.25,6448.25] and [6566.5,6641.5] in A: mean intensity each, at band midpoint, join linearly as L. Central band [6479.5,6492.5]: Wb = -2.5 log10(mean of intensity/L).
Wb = 0.01 mag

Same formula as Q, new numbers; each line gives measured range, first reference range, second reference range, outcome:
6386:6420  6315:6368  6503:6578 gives -0.009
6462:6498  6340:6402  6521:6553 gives 0.020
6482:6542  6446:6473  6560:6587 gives -0.033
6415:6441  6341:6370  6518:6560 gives 0.005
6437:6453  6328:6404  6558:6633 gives 0.008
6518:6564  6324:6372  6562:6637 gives 0.018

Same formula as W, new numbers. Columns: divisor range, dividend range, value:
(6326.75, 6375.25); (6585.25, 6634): 1.05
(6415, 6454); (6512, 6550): 1.02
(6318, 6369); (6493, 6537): 1.03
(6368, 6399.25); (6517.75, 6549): 1.02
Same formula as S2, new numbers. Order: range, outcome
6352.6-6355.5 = 9.77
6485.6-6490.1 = 9.6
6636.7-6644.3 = 9.39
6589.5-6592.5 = 9.82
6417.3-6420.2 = 9.88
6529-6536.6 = 9.89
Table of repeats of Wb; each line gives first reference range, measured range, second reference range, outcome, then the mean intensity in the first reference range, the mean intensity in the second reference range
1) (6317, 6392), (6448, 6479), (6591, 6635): 0.01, 9.91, 9.59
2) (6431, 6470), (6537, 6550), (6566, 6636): 0.00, 9.67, 9.56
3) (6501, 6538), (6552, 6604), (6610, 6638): 0.04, 9.81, 9.54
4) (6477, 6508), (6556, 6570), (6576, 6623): 0.12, 9.62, 9.65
